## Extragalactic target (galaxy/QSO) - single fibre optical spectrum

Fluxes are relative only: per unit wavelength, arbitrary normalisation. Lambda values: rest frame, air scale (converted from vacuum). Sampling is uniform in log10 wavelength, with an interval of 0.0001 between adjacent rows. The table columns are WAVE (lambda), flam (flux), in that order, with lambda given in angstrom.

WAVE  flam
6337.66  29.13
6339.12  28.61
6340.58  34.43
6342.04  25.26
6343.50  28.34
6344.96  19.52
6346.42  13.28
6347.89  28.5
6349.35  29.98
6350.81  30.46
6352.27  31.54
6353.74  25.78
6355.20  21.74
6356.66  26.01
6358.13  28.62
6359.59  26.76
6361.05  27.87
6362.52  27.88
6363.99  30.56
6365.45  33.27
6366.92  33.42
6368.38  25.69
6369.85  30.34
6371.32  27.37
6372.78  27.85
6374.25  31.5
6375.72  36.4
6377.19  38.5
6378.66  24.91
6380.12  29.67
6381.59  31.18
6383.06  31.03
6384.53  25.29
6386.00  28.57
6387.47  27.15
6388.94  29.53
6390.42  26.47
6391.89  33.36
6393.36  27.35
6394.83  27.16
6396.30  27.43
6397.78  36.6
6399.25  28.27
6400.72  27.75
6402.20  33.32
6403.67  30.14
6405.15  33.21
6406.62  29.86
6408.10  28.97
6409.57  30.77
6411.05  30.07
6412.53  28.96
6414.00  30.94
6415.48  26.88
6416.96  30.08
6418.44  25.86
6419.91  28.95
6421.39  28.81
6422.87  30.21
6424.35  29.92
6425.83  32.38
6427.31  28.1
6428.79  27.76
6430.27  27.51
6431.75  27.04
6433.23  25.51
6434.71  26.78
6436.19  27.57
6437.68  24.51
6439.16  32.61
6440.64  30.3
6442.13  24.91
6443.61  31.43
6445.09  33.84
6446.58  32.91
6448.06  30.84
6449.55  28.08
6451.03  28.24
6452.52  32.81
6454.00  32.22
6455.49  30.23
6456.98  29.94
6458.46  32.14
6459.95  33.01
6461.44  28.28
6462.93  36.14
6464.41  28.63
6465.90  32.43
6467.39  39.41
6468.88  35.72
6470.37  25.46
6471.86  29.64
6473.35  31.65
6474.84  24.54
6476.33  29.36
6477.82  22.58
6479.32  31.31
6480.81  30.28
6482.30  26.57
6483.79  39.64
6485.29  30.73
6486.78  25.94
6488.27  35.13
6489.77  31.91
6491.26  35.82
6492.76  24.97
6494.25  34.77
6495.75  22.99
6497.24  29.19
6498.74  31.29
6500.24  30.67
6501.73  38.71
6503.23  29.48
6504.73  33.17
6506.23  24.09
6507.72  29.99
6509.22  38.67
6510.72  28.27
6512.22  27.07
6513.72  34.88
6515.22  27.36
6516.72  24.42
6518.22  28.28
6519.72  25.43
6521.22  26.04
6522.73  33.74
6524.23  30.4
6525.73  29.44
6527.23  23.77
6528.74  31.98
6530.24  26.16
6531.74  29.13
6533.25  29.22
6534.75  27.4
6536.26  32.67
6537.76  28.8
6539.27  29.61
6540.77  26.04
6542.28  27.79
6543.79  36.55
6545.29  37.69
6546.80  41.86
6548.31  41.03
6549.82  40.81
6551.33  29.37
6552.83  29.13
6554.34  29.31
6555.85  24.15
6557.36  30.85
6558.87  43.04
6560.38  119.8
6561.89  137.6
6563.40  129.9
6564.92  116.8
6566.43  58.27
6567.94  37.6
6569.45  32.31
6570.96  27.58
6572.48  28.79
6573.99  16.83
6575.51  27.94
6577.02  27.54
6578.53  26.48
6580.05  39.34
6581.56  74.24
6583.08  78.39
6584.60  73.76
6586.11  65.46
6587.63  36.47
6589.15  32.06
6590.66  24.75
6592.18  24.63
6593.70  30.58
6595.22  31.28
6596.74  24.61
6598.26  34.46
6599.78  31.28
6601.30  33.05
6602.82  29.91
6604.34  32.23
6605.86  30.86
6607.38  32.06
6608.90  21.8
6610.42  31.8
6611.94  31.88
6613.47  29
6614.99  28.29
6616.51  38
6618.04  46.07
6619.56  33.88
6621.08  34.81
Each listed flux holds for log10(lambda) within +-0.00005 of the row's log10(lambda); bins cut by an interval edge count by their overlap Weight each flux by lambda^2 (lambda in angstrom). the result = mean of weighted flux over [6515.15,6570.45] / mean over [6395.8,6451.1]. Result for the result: 1.49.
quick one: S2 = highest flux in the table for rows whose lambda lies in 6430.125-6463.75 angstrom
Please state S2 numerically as 36.14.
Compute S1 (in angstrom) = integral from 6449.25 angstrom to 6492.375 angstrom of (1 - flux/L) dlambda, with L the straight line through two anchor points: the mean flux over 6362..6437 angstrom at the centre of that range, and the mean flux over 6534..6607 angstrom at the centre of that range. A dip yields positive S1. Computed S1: 5.1 angstrom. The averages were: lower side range 29.5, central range 30.9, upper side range 43.1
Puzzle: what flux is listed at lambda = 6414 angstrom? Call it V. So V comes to 30.94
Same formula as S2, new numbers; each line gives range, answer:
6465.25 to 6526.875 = 39.64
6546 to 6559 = 43.04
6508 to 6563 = 137.6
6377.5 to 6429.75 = 36.6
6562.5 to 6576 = 129.9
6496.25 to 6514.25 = 38.71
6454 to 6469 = 39.41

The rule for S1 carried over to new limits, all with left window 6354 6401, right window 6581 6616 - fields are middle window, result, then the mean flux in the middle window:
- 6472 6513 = 3.8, 30.3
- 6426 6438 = 1.5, 27.2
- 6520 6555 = 3.9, 31.1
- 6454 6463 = 0.2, 31.3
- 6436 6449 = 0.7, 29.9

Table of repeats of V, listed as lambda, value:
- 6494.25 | 34.77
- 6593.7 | 30.58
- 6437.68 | 24.51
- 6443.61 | 31.43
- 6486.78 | 25.94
